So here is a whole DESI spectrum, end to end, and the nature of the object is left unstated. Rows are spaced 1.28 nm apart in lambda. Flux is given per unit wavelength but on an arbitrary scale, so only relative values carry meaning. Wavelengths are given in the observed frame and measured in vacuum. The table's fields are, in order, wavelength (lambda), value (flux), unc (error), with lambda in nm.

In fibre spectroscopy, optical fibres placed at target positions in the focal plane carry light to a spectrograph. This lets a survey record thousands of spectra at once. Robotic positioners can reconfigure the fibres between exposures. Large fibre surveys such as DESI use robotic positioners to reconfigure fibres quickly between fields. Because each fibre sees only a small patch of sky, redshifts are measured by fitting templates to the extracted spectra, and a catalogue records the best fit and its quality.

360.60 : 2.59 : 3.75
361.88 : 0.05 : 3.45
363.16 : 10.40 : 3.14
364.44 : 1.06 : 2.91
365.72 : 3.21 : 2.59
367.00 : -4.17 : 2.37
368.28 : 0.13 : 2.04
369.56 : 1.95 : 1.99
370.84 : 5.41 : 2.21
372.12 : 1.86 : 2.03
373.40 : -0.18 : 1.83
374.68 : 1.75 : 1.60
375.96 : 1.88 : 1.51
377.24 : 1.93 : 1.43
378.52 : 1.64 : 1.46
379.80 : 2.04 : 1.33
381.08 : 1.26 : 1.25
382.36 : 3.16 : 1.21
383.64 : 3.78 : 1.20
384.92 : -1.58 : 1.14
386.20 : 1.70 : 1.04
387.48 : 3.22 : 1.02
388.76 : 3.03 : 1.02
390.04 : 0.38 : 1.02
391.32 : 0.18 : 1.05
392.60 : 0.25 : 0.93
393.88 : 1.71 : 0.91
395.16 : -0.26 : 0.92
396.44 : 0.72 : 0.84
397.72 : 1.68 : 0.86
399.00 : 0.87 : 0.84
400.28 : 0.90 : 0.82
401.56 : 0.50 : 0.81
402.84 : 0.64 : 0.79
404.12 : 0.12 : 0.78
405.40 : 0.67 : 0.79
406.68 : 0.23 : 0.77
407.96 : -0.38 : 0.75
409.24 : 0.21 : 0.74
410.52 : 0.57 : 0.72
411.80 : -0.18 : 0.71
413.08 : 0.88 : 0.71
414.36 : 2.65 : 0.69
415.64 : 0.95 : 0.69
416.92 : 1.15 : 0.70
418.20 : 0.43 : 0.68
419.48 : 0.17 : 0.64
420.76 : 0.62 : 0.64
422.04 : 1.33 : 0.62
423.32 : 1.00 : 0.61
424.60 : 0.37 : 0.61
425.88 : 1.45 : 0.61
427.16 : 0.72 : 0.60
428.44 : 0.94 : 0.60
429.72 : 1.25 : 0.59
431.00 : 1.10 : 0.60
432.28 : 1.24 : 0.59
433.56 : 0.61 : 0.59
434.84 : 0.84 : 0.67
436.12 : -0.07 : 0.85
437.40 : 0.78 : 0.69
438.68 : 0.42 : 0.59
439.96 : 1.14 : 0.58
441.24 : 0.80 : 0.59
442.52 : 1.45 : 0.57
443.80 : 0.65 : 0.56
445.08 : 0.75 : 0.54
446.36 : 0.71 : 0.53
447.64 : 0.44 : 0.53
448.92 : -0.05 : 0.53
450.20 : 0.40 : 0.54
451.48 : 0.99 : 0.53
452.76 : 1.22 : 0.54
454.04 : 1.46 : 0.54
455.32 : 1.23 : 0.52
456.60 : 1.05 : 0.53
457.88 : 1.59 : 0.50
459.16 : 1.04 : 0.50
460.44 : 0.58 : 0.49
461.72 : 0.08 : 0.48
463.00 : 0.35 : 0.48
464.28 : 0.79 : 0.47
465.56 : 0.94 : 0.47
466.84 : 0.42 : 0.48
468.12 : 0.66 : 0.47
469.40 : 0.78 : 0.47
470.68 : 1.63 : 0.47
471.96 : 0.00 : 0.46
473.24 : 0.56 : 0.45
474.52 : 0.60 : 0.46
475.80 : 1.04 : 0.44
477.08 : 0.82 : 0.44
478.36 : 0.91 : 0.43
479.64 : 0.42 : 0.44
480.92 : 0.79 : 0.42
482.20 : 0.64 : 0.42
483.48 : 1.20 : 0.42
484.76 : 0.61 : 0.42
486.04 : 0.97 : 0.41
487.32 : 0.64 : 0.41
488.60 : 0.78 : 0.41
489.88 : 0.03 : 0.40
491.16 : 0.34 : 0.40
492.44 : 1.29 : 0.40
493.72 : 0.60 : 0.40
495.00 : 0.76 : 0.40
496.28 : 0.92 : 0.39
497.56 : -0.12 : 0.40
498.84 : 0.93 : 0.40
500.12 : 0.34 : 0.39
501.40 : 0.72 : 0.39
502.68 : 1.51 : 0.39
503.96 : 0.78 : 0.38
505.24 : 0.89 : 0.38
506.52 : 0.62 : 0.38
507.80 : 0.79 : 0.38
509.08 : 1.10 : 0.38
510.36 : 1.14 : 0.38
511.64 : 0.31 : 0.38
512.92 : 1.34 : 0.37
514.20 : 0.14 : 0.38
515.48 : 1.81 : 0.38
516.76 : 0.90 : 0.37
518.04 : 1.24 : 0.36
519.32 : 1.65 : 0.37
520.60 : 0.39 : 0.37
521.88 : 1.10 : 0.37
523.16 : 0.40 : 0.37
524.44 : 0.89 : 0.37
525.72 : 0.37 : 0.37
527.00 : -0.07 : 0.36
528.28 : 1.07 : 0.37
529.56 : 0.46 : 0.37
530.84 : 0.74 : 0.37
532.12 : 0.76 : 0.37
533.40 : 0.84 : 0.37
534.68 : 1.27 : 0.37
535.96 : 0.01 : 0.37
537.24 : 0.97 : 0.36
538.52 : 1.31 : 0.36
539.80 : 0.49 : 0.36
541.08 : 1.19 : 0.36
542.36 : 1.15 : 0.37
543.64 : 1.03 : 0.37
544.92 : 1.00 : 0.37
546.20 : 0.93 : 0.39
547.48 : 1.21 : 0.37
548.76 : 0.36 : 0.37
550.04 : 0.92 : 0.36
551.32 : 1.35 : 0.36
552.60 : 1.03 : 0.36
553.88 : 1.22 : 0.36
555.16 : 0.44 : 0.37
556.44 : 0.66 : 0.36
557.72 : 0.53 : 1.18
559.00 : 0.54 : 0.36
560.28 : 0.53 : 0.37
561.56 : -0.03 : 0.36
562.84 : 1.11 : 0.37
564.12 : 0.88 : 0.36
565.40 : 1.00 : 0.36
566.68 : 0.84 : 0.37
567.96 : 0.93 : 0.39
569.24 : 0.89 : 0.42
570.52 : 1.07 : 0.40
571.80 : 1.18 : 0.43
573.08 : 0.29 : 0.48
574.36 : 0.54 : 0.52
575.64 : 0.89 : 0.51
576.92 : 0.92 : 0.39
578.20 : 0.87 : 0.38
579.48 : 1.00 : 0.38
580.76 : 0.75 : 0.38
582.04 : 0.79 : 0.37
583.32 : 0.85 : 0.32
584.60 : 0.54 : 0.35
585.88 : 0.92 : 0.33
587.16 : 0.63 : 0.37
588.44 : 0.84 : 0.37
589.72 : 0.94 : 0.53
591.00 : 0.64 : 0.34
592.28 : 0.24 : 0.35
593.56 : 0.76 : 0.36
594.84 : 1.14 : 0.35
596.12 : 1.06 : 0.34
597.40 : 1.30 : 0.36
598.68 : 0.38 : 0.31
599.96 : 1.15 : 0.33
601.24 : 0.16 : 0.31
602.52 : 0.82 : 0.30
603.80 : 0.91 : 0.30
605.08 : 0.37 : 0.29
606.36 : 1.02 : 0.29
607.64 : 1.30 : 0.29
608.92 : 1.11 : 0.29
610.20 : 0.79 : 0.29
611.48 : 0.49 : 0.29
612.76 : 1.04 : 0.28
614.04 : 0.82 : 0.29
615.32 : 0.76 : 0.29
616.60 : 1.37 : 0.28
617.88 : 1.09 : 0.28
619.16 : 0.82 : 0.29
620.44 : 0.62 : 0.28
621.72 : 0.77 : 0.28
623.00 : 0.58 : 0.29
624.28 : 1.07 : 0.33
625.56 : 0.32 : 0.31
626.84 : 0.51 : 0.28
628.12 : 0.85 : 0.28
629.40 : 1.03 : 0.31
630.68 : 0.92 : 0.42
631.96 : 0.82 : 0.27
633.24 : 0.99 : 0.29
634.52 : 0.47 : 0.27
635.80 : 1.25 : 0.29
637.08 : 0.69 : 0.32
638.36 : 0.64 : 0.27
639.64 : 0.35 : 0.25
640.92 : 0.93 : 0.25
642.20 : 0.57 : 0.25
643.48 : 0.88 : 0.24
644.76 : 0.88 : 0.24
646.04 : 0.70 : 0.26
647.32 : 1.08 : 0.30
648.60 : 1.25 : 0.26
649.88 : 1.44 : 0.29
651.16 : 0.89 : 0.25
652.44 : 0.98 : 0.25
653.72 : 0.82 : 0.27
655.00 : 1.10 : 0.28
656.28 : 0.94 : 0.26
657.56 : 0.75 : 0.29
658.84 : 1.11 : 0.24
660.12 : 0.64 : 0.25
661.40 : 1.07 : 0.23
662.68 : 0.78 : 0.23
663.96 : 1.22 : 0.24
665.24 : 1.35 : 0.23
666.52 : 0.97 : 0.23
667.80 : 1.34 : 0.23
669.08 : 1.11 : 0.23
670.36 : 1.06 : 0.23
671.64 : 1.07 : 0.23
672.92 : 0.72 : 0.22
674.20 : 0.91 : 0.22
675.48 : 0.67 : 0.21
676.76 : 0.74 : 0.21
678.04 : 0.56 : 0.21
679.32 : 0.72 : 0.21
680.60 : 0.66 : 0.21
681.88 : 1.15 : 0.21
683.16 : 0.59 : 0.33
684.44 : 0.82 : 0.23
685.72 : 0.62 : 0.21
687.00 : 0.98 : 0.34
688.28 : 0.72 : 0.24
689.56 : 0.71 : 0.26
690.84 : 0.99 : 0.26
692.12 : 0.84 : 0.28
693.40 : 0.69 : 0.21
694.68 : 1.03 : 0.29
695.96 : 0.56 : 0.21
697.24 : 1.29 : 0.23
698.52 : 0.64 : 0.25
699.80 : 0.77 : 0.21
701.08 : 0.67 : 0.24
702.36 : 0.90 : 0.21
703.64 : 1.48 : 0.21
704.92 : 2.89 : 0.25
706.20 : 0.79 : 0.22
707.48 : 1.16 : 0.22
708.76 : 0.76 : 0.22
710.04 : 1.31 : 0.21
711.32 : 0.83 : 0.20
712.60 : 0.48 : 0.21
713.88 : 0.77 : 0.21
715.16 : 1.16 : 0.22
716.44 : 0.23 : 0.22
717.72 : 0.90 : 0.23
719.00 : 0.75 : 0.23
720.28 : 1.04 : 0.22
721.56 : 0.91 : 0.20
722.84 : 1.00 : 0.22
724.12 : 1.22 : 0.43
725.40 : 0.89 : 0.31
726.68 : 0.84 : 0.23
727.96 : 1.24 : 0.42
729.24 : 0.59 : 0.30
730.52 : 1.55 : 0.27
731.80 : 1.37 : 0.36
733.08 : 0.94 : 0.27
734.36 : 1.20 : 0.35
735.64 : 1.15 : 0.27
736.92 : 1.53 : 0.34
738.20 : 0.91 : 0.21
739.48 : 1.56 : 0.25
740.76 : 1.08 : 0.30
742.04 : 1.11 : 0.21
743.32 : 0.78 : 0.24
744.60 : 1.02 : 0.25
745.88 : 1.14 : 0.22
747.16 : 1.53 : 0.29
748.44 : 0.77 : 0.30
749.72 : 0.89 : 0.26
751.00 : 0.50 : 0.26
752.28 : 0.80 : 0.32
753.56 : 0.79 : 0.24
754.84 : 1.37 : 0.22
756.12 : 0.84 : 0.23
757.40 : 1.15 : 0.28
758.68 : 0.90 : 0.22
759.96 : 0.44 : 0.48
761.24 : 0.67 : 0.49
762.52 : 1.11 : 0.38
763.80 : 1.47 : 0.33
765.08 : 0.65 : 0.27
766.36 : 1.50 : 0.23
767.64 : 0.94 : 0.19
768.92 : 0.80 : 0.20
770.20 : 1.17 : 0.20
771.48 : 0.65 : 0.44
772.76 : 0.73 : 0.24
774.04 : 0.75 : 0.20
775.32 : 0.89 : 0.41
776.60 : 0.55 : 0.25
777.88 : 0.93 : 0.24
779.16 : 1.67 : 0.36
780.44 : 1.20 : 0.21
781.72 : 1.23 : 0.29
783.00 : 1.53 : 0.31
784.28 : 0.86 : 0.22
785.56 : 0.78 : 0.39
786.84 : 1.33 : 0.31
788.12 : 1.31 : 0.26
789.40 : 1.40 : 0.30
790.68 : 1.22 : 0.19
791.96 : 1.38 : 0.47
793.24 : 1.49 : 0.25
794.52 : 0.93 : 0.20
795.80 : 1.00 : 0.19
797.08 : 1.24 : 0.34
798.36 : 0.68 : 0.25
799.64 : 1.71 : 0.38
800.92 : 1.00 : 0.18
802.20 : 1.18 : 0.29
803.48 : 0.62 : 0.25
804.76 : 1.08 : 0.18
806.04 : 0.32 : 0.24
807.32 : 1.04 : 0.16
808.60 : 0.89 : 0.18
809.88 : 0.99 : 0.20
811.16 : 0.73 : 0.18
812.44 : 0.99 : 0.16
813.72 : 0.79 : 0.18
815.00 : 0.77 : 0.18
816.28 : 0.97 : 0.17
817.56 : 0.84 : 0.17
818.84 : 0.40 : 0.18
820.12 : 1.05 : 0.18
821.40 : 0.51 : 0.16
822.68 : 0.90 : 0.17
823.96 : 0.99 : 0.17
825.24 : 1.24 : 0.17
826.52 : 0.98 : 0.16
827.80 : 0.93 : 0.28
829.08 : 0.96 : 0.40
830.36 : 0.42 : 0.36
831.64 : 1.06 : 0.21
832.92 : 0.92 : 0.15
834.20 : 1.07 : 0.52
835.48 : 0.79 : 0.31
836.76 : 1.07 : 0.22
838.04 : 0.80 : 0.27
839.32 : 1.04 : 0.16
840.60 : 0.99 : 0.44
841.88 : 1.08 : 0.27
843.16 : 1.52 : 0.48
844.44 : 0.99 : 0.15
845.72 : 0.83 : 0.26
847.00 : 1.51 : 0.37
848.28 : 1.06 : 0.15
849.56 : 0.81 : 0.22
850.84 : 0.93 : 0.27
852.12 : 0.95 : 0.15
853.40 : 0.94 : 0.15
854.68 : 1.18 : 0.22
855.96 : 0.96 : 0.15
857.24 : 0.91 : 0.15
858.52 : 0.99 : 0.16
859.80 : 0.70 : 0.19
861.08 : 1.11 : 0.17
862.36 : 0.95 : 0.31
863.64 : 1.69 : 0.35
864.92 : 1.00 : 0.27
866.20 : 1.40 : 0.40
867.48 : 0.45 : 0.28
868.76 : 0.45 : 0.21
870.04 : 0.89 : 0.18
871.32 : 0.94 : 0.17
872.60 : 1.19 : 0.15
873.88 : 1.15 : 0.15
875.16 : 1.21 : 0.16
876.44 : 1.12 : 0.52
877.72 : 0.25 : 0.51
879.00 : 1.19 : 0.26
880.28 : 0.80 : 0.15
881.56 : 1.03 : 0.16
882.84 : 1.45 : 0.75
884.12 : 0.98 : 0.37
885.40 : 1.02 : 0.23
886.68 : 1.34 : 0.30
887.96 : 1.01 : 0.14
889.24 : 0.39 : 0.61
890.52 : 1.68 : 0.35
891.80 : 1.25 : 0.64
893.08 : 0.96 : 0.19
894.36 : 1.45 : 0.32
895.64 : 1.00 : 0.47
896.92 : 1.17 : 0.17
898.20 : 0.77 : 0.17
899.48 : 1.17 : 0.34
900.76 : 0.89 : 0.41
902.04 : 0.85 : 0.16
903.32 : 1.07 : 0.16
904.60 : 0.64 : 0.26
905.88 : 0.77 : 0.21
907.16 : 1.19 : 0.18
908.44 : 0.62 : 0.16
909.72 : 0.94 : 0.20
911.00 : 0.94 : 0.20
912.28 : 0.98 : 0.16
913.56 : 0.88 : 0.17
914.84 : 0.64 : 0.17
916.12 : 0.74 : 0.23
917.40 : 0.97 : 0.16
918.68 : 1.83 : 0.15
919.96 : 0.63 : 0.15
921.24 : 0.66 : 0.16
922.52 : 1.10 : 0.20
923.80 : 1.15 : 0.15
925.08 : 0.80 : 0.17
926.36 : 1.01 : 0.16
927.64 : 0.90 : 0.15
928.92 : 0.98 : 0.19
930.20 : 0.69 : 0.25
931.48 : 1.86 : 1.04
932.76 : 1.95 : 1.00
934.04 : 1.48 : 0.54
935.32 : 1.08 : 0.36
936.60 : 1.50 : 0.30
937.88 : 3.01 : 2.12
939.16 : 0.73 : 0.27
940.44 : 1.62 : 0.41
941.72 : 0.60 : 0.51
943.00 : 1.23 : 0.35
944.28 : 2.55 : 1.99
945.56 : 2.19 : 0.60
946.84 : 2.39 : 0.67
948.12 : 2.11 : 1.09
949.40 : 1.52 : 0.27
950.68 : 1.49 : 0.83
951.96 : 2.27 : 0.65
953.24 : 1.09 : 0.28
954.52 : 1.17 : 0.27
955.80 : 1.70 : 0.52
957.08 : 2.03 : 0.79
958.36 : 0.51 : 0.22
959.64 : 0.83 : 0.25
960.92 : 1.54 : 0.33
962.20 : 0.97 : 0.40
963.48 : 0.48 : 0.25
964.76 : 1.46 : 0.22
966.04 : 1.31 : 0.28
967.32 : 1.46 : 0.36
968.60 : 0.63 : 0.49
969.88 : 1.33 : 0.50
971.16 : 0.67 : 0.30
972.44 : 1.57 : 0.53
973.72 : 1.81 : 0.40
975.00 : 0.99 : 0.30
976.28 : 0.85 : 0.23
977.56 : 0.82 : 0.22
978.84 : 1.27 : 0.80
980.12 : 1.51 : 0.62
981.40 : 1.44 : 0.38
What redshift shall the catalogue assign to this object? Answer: 0.889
